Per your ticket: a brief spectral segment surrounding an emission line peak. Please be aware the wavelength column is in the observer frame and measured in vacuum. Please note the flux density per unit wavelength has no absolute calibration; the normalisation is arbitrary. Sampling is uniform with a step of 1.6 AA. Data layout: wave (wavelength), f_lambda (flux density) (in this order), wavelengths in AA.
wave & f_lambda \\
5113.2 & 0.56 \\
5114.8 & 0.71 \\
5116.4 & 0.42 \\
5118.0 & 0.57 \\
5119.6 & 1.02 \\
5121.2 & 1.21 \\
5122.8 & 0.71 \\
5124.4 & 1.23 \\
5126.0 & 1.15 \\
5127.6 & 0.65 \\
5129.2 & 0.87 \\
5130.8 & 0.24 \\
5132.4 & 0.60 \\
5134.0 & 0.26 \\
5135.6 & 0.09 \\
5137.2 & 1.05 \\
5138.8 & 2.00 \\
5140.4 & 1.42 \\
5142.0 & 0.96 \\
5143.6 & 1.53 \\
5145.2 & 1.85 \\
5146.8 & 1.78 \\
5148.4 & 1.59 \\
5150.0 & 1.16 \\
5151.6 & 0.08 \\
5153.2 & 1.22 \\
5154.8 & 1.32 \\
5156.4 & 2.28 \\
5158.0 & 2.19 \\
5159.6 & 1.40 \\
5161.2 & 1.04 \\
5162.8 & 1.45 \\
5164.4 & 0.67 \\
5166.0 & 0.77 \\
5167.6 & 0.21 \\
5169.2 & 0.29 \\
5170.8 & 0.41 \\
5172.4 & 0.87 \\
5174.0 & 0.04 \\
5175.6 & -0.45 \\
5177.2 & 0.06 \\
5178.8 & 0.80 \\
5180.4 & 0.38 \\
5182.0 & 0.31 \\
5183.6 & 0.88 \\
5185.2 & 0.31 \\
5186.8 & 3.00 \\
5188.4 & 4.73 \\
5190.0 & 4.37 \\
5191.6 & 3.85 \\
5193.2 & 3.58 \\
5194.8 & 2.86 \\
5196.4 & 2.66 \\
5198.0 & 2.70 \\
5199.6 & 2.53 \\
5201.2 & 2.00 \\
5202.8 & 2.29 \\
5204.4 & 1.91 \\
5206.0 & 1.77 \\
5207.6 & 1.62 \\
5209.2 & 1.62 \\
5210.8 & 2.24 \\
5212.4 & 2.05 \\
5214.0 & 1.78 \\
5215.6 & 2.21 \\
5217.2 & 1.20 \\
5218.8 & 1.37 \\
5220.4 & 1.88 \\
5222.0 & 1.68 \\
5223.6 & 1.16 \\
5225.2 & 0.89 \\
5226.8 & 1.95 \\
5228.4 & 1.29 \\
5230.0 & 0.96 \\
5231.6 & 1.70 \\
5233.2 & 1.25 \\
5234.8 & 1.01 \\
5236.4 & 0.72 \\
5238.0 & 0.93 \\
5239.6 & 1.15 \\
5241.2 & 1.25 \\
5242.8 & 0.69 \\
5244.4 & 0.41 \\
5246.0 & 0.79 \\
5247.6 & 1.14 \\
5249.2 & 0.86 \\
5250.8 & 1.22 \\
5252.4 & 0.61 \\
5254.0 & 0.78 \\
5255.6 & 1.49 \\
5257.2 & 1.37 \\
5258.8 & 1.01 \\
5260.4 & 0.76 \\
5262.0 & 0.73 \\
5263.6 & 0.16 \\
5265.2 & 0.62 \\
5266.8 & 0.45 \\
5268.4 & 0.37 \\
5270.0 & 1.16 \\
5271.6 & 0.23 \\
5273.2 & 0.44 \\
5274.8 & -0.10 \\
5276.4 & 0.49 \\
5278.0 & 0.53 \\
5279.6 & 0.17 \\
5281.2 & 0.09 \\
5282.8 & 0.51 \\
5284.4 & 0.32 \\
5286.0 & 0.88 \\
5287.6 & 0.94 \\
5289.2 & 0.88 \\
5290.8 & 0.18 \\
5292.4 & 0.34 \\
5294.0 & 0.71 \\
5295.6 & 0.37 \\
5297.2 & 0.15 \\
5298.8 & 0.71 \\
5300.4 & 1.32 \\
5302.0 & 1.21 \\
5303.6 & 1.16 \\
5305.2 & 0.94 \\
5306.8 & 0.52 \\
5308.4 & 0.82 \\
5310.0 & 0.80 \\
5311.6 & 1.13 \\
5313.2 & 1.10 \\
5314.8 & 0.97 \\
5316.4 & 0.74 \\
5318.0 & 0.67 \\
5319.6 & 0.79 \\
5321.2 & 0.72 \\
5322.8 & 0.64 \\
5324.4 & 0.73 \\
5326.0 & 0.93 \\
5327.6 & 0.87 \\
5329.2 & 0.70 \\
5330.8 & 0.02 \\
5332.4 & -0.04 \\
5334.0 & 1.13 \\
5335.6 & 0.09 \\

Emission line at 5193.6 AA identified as Lyman alpha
